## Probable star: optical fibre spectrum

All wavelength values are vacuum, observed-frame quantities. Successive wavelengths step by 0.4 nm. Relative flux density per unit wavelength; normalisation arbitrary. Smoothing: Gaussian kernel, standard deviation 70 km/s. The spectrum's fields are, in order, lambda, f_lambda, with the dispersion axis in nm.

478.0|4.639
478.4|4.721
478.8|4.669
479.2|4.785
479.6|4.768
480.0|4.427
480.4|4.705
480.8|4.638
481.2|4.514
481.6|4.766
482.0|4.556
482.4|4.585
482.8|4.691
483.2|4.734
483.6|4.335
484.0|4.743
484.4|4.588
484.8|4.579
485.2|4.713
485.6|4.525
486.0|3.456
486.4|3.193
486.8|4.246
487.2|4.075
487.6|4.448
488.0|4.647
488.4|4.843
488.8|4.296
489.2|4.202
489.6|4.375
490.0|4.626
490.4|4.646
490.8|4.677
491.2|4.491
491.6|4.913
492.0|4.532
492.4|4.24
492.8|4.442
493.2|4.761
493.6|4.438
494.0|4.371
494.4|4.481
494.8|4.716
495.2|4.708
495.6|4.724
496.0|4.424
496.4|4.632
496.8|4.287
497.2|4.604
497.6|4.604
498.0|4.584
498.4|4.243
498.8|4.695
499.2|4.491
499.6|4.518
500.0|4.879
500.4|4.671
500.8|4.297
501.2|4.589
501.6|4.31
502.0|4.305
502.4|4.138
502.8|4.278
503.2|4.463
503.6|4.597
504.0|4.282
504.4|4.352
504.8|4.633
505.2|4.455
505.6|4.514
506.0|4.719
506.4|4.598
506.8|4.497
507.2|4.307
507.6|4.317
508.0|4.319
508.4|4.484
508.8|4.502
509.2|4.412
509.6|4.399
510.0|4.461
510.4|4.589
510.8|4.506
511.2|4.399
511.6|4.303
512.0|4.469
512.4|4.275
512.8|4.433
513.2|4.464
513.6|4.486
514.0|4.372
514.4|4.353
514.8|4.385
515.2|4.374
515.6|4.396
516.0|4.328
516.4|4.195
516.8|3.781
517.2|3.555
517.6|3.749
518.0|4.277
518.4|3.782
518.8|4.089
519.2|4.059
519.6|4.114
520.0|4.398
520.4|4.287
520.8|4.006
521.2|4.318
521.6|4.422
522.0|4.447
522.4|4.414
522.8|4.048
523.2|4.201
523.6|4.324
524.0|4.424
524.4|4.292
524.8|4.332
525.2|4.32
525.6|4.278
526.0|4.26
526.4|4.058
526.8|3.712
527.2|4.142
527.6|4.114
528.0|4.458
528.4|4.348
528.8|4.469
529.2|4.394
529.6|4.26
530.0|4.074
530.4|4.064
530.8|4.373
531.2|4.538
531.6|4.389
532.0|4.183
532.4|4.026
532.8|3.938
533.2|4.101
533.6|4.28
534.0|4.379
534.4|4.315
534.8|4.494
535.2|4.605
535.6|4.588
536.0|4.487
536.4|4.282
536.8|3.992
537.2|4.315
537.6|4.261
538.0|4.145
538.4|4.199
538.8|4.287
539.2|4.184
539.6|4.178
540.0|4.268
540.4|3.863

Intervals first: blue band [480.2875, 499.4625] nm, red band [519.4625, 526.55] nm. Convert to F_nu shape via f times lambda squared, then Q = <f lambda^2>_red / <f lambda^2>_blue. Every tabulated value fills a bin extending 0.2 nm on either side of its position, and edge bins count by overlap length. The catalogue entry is 1.1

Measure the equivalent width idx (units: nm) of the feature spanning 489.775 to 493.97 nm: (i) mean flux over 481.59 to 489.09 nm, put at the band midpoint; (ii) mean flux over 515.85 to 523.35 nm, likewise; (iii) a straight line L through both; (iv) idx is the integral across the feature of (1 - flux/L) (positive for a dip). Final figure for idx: -0.20 nm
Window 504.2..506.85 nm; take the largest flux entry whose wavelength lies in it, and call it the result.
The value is 4.719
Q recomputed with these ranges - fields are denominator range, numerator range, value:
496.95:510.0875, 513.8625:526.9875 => 1.00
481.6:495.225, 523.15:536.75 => 1.13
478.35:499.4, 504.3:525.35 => 1.06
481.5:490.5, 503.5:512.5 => 1.10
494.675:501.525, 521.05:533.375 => 1.04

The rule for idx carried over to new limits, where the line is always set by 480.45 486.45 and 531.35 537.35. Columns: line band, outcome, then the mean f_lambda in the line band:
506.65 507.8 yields 0.01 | 4.37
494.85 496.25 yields -0.06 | 4.63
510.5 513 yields -0.02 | 4.41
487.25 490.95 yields -0.04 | 4.51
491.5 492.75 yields -0.02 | 4.52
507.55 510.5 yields -0.03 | 4.44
